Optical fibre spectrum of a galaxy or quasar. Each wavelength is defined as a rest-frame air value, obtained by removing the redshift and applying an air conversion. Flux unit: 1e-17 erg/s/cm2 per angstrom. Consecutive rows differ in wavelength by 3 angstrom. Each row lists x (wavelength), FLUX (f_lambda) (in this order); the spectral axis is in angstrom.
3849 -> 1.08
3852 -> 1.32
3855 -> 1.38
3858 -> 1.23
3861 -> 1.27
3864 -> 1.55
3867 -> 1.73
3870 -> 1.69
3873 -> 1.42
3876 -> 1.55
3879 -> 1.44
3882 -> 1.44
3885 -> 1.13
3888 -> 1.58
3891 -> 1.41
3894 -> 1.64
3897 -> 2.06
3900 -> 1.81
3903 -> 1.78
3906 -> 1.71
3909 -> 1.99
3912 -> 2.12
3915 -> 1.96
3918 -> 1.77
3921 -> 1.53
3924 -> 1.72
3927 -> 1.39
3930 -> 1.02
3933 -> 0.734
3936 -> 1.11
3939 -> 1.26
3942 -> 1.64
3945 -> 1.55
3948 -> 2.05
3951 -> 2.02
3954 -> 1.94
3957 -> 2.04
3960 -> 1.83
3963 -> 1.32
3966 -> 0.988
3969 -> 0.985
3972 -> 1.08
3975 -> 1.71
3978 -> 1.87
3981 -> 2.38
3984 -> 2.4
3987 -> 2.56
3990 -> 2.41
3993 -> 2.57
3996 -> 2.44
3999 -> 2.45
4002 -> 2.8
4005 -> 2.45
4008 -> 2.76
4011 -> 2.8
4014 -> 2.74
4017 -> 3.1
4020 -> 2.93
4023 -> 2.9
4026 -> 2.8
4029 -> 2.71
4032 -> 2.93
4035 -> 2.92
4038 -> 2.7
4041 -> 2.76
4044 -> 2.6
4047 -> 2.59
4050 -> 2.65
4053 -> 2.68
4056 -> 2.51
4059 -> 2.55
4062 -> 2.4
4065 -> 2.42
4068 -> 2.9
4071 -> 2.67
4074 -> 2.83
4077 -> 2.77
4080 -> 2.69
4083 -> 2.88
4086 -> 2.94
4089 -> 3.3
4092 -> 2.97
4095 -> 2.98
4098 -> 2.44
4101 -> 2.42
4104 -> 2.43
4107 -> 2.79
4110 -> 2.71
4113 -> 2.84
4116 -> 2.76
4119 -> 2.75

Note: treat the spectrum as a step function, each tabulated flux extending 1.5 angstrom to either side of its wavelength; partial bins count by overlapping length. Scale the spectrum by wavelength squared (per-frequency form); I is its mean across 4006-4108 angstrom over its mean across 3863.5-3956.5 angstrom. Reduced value 1.8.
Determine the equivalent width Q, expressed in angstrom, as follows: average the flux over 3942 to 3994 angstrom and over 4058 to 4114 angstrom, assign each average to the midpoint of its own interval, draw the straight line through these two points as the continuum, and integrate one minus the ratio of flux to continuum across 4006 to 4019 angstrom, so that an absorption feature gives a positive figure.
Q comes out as -3.9 angstrom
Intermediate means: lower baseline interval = 1.85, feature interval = 2.84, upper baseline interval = 2.73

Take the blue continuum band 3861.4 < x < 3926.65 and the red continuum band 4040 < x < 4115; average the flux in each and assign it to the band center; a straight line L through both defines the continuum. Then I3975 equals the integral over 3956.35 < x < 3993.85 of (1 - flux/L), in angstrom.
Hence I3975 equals 5.1 angstrom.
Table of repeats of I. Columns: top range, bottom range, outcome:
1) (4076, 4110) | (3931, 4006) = 1.59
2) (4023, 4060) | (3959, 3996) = 1.50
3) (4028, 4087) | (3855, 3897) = 1.99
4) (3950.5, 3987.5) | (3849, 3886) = 1.30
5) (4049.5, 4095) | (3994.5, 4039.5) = 1.02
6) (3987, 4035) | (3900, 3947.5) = 1.81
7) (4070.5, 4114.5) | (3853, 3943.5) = 2.00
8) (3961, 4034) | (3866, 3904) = 1.56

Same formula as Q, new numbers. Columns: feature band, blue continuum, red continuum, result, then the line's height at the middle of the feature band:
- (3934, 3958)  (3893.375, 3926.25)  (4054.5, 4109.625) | 4.1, 2.01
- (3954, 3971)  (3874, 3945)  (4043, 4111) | 3.9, 1.92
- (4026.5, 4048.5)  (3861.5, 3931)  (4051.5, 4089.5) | -2.1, 2.51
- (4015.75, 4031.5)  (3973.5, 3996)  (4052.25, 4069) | -3.0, 2.43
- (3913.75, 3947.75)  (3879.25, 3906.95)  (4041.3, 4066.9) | 7.1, 1.83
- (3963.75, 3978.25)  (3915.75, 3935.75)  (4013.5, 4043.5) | 5.4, 2.02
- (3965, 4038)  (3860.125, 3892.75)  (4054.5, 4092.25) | -3.6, 2.29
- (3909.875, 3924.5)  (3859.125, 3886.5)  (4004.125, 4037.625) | 0.3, 1.87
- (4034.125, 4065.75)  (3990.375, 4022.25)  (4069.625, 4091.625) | 2.1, 2.8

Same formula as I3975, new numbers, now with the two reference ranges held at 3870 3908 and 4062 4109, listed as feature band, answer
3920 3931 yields 2.3 angstrom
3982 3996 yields -1.9 angstrom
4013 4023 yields -2.5 angstrom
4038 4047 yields -0.6 angstrom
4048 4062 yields 0.0 angstrom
